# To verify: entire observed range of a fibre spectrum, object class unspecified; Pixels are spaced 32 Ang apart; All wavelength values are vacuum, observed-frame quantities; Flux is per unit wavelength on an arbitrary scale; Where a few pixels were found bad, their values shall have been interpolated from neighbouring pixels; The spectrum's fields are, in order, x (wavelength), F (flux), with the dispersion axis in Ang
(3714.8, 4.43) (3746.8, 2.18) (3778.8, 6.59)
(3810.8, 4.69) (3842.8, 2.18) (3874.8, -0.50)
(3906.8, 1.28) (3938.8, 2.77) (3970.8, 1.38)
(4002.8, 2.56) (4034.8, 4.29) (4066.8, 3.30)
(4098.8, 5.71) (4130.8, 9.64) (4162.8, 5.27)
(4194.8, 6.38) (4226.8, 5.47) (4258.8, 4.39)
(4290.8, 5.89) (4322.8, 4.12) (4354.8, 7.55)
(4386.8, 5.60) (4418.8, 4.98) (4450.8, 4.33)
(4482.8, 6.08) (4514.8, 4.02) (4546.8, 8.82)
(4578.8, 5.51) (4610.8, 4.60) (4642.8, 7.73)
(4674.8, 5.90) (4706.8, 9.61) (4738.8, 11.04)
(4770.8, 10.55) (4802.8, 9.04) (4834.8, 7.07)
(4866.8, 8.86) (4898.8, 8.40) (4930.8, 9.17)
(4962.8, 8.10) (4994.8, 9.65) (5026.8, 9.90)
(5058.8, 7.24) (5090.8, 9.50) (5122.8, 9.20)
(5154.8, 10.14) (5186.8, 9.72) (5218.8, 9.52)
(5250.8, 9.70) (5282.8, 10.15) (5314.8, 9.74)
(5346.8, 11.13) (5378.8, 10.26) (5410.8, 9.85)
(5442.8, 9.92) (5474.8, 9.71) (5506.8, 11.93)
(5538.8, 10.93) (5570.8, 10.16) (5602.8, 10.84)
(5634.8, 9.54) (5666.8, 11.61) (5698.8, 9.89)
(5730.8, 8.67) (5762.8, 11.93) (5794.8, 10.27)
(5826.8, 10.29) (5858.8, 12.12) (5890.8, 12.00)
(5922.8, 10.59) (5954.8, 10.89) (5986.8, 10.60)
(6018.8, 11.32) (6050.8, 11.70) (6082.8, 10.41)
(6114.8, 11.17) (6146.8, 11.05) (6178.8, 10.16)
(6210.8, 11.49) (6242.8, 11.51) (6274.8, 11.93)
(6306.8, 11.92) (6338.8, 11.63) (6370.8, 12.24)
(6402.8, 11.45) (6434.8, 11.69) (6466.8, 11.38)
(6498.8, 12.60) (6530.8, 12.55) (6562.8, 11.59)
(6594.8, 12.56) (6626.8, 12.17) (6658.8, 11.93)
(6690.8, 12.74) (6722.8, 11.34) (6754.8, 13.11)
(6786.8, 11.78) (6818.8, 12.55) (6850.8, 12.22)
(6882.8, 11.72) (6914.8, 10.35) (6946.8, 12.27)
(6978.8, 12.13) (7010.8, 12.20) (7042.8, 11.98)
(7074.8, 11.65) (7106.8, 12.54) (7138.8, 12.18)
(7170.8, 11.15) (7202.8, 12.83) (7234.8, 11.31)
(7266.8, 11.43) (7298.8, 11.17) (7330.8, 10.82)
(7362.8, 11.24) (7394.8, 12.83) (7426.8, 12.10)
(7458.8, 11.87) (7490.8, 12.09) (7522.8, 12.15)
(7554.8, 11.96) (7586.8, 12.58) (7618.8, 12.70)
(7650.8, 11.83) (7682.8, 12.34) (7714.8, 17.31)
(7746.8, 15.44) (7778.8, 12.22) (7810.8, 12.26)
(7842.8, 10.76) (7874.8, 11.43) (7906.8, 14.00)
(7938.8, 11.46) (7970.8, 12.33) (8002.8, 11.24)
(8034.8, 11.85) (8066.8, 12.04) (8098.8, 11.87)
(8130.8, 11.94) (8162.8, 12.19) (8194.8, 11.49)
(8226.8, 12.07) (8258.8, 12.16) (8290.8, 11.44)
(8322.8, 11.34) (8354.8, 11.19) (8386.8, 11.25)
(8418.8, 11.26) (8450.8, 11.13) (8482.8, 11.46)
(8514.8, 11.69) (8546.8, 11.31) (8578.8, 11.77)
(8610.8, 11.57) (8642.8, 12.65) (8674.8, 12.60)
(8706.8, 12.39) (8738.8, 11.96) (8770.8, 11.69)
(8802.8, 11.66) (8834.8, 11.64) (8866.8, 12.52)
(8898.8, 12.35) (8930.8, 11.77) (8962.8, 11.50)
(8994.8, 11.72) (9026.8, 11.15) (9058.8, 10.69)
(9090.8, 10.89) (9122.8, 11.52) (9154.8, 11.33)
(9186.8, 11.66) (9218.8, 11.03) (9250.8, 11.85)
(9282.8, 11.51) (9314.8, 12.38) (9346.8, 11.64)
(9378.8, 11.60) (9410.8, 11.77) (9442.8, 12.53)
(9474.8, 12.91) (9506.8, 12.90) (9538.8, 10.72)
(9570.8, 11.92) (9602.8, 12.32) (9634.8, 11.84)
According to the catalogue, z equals 0.18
